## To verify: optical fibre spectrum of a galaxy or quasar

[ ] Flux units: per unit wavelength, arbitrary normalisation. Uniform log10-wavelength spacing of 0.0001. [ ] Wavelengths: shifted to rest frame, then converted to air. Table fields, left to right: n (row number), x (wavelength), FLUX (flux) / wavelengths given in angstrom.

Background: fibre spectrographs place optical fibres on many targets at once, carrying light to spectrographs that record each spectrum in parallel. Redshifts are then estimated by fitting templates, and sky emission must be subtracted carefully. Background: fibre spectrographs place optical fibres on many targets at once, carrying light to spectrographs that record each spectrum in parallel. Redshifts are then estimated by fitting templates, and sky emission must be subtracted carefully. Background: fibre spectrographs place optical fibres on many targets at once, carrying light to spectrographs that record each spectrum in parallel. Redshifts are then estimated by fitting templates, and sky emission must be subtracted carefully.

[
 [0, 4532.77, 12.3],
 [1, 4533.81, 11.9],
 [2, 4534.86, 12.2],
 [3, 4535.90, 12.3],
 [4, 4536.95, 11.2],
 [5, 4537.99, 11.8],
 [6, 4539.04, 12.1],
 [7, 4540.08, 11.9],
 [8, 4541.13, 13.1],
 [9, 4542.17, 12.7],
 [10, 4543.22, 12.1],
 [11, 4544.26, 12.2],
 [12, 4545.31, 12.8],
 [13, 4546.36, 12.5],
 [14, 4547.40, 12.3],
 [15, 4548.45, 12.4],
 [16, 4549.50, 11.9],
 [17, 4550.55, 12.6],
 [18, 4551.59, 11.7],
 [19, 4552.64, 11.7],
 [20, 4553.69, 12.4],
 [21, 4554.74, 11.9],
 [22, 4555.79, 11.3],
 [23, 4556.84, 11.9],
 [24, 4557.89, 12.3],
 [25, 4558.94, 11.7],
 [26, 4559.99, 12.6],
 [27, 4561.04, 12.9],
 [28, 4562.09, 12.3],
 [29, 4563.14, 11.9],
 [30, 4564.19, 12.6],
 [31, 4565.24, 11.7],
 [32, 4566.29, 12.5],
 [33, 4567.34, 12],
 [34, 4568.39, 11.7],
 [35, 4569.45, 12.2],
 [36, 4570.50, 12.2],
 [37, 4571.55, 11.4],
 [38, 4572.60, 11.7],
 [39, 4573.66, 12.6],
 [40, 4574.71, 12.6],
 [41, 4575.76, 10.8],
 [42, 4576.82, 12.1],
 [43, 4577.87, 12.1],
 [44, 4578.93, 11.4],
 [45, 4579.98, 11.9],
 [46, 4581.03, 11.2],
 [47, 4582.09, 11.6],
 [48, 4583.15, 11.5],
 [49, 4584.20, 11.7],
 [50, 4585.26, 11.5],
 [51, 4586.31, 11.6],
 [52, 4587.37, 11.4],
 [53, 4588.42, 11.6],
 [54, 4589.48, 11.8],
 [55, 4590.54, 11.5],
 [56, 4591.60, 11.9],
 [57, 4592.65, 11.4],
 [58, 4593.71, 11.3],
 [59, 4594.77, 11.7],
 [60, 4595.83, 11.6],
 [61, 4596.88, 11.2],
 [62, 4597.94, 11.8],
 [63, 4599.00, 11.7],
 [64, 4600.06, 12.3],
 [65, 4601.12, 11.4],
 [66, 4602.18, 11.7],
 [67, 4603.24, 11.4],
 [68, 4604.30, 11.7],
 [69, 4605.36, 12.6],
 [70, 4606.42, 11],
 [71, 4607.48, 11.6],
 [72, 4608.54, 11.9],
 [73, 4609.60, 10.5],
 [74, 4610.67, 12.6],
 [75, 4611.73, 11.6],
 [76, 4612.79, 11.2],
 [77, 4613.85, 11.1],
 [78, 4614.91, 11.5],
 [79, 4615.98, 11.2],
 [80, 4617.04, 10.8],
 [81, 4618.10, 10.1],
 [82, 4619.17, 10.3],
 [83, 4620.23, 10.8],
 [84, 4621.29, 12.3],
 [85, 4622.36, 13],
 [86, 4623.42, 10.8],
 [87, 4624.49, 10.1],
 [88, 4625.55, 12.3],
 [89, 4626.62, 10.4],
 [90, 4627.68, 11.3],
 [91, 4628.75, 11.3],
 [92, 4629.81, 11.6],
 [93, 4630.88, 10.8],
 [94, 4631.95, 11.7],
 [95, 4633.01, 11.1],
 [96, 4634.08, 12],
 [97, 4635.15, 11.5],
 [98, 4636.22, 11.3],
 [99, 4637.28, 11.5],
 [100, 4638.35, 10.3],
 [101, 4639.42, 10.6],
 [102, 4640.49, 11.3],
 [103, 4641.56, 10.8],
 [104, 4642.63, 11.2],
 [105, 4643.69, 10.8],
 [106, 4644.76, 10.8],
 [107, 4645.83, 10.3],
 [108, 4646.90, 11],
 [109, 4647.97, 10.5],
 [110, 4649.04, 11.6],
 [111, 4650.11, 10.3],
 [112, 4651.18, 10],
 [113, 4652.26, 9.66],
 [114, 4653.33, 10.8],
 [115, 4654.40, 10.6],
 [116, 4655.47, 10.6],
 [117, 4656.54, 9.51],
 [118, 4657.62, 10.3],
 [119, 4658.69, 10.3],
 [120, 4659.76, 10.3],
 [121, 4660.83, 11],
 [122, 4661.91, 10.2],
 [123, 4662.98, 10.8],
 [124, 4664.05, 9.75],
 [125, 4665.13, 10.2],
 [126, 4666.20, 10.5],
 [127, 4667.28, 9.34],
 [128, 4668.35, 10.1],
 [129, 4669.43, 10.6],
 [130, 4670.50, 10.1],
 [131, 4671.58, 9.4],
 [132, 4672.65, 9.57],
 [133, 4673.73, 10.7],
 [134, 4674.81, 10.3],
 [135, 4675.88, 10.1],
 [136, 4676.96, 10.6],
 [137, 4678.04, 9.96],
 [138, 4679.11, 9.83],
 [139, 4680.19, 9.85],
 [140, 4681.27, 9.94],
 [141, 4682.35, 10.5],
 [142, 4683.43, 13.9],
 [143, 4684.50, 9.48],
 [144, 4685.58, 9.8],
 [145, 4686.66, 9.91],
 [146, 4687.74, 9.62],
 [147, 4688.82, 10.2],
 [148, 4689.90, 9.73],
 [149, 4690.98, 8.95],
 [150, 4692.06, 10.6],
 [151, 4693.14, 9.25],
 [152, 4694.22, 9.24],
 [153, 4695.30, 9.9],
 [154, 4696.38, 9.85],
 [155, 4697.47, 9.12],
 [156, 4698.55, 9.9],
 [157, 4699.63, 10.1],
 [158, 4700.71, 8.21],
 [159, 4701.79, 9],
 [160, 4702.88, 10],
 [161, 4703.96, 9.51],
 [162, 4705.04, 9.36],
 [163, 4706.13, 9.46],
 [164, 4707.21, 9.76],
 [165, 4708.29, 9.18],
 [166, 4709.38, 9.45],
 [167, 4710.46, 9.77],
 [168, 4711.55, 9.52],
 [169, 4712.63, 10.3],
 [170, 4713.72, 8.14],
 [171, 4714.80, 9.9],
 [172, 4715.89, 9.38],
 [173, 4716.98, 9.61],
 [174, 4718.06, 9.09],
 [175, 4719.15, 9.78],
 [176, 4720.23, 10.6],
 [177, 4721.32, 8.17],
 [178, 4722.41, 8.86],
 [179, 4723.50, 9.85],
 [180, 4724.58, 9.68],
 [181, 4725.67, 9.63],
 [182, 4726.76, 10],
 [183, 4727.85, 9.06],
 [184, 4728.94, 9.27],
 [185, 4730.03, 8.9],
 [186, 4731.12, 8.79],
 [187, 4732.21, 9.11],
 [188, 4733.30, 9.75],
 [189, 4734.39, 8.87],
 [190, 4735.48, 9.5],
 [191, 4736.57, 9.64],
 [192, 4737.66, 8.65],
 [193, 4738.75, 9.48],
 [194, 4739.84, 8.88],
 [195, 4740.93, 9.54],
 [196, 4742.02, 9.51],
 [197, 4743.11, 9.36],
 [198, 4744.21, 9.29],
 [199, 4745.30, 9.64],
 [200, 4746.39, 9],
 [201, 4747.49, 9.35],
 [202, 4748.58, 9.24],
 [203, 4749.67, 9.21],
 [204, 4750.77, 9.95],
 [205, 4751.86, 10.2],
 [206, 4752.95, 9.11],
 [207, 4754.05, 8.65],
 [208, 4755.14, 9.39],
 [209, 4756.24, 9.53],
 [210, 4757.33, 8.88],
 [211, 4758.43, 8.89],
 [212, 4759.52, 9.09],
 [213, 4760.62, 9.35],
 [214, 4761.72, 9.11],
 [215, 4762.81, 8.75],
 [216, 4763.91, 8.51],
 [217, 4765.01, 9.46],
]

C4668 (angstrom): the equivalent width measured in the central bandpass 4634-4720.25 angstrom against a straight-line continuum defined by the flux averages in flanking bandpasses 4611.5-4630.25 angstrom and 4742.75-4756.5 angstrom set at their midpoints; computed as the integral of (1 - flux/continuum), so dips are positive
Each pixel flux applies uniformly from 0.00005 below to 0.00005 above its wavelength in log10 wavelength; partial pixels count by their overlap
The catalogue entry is 2.4 angstrom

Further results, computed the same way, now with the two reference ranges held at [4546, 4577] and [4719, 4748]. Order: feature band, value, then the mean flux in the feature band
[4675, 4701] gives 0.3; 9.96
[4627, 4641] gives -0.4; 11.2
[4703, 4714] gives 0.3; 9.5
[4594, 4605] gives -0.2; 11.7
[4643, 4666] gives 0.3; 10.5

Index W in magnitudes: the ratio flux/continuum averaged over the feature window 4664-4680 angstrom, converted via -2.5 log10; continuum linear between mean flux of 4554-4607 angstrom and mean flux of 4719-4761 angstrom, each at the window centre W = 0.03 mag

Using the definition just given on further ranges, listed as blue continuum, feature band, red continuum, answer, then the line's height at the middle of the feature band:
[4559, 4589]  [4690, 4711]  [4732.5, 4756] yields 0.05 mag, 10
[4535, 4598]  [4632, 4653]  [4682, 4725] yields -0.02 mag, 10.7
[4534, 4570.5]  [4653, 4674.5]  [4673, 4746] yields 0.01 mag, 10.4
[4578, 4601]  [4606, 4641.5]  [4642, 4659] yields -0.02 mag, 11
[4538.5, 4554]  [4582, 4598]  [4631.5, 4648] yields 0.01 mag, 11.7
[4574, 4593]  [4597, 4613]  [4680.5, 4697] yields -0.03 mag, 11.3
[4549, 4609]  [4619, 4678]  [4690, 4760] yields 0.00 mag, 10.7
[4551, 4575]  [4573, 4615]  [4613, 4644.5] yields 0.00 mag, 11.6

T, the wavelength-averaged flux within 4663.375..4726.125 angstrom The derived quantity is 9.78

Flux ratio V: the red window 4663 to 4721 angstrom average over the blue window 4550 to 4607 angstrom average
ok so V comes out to 0.8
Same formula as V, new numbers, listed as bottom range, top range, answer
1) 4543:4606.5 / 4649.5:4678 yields 0.86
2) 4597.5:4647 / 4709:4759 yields 0.83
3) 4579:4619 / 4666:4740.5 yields 0.84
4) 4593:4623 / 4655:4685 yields 0.89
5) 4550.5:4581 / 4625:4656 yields 0.91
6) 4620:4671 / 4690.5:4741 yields 0.87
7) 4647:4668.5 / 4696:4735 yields 0.91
